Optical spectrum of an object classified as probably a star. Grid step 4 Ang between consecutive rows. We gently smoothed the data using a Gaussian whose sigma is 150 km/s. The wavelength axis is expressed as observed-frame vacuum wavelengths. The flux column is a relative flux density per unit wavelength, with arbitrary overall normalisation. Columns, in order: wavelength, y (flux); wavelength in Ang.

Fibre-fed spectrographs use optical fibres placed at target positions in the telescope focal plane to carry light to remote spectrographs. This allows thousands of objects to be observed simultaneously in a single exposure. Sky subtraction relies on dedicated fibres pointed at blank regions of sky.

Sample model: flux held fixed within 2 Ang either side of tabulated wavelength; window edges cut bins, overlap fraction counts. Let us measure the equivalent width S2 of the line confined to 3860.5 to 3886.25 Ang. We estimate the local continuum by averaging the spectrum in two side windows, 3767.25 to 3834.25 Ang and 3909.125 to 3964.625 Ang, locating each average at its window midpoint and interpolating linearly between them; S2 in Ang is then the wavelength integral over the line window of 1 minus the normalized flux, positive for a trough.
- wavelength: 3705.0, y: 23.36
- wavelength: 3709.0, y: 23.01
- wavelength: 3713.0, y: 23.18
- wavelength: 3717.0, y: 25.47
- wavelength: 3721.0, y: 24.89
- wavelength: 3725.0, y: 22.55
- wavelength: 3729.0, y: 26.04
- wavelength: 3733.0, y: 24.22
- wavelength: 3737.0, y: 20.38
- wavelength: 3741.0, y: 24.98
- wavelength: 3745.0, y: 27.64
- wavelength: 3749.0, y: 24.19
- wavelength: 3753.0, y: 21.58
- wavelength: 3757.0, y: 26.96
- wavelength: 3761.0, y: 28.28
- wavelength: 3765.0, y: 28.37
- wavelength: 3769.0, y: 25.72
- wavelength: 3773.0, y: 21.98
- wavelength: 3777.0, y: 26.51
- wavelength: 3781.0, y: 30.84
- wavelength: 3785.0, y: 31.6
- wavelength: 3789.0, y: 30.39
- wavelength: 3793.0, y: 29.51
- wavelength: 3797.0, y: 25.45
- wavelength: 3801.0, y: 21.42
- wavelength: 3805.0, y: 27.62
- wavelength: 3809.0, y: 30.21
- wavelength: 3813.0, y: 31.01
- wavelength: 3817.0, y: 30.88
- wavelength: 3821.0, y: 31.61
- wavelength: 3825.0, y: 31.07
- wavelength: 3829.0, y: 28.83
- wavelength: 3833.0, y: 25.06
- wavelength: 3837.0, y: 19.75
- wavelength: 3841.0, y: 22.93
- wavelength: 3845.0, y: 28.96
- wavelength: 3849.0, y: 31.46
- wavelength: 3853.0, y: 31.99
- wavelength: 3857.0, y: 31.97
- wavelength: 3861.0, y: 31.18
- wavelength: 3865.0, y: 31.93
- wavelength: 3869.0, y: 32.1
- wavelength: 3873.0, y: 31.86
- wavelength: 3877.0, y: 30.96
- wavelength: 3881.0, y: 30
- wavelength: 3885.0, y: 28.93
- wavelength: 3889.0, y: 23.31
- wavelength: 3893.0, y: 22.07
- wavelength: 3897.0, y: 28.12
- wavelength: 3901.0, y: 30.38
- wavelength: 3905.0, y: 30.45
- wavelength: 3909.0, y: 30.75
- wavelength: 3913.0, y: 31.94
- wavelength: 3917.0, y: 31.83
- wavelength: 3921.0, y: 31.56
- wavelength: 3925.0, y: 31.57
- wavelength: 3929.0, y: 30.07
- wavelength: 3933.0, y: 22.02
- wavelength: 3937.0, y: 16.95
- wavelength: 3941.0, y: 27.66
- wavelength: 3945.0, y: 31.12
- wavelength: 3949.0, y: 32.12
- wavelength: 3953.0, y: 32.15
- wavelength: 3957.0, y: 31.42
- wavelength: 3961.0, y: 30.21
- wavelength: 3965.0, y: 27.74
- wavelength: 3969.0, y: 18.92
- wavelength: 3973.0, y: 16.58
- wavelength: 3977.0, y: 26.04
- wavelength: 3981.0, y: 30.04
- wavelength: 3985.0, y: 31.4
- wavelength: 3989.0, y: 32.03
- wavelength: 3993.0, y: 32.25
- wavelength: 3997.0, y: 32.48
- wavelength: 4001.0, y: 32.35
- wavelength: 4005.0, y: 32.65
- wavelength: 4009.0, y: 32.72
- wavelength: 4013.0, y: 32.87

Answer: -2.0 Ang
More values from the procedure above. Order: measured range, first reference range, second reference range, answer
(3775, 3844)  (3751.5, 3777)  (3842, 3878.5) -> 0.5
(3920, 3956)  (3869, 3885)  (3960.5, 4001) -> 0.9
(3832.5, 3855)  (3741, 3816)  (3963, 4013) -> 0.8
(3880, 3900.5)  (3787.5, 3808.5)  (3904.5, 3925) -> 2.6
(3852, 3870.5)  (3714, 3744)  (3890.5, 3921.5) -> -2.4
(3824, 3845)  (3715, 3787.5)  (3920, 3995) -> 0.8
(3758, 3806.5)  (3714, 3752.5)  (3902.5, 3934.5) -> -2.7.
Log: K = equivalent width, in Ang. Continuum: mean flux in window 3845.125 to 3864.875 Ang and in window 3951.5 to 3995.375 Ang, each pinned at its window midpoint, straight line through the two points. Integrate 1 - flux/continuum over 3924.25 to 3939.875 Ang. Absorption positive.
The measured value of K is 2.4 Ang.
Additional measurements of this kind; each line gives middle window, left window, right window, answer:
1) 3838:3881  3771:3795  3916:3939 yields -3.9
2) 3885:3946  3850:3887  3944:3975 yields 2.7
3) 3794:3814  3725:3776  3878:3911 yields -0.7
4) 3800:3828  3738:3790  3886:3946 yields -2.4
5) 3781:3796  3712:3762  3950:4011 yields -2.7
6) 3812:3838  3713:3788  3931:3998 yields -2.2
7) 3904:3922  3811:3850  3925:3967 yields -2.0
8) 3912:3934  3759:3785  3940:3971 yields -1.1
